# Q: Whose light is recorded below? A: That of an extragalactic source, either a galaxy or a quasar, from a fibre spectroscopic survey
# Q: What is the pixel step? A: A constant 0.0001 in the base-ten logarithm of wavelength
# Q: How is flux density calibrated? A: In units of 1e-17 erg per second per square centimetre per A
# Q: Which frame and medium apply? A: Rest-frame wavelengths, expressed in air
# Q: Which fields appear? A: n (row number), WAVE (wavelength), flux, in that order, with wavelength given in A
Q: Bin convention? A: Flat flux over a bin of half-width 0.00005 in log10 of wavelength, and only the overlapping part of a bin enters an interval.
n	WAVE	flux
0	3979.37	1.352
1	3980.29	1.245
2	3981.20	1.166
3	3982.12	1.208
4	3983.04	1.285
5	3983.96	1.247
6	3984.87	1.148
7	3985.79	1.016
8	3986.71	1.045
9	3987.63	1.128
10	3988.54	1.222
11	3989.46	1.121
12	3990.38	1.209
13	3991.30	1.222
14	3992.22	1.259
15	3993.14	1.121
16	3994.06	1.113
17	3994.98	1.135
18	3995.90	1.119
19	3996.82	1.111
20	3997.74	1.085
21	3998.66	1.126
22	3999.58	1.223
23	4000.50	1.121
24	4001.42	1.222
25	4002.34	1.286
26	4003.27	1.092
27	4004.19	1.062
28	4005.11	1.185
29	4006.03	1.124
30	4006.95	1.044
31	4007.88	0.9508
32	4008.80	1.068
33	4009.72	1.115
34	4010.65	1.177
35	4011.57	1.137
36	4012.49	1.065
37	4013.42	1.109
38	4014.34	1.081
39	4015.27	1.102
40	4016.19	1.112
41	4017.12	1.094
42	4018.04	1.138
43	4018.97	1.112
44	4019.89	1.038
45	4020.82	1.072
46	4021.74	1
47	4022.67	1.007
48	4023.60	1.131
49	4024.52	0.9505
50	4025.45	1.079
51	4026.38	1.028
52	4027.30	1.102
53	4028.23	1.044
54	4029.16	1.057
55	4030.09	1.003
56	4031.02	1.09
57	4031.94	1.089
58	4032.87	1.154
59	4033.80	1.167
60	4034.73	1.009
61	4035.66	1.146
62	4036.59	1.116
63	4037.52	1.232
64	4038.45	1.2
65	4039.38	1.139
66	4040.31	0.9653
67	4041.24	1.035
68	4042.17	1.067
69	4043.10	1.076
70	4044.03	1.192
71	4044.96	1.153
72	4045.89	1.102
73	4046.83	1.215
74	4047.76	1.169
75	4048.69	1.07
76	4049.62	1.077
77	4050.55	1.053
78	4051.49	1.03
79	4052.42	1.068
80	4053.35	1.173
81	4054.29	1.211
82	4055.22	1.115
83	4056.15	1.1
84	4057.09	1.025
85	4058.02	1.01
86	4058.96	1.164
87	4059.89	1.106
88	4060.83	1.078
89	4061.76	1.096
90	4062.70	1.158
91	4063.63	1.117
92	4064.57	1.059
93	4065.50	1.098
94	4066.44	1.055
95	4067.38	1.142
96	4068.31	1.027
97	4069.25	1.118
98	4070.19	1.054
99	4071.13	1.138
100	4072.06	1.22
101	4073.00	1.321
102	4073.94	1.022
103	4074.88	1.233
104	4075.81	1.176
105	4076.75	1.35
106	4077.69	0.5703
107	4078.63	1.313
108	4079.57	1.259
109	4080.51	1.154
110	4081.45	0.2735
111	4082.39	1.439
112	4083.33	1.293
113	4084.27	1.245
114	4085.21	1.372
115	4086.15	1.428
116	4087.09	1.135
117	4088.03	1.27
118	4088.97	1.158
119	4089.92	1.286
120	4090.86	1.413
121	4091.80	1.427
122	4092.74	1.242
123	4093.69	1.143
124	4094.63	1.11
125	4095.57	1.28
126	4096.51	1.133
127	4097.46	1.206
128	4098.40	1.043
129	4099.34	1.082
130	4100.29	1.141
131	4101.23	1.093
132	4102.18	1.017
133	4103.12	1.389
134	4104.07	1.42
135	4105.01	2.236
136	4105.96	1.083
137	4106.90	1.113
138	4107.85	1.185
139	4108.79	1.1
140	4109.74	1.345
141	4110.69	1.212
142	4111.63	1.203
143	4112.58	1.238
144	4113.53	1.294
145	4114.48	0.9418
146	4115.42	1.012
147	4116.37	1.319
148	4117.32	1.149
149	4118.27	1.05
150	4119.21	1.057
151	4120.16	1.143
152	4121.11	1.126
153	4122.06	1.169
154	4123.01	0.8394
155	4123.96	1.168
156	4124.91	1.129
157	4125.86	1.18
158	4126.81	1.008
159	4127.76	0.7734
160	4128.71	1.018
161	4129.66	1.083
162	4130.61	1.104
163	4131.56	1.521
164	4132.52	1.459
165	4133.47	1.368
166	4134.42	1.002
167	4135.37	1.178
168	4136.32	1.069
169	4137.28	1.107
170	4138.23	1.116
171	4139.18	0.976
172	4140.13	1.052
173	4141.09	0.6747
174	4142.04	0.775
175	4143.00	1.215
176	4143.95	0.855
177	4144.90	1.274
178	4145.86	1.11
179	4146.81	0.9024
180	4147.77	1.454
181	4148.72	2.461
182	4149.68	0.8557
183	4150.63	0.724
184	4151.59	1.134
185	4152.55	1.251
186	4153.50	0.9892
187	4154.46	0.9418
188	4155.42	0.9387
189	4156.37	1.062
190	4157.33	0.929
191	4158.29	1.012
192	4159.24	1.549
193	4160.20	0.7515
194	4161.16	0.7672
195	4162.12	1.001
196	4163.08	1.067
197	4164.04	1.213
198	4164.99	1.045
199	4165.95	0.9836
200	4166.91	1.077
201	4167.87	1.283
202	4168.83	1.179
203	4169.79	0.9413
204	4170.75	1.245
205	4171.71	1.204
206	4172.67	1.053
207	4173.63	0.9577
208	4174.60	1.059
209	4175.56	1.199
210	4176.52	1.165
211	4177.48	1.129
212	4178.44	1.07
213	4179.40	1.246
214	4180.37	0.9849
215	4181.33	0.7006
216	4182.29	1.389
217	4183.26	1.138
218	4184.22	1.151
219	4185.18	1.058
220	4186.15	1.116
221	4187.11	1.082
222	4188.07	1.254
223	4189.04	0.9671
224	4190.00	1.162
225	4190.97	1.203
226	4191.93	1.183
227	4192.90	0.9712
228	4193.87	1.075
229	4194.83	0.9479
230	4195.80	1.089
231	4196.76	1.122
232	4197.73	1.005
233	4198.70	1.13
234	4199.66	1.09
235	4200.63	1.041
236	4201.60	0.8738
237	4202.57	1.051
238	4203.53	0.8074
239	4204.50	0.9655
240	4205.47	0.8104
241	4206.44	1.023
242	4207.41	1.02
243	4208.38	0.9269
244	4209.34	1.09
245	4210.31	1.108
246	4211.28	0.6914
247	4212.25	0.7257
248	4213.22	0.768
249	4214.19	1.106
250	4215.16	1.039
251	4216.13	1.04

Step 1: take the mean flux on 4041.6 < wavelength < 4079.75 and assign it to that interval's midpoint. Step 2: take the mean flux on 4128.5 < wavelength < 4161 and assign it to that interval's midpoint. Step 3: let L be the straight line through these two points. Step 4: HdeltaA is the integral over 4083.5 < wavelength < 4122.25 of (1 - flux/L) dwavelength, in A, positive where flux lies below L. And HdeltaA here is -3.71 A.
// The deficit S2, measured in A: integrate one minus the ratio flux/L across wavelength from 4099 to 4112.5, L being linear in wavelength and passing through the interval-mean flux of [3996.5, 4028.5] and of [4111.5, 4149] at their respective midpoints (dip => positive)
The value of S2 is -1.6 A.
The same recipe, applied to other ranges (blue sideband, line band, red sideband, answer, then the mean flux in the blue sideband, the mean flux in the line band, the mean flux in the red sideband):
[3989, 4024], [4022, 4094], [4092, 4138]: 1.10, 1.12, 1.13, 1.17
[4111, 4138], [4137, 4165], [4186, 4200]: 1.10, 1.13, 1.07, 1.09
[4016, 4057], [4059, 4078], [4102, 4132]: 0.24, 1.09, 1.11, 1.18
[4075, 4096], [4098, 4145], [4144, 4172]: 0.59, 1.2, 1.14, 1.11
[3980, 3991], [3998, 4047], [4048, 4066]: 1.32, 1.17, 1.1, 1.1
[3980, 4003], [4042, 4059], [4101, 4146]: 0.71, 1.17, 1.11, 1.14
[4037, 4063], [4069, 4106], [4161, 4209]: -3.77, 1.11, 1.21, 1.07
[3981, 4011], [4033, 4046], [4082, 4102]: 0.74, 1.14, 1.12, 1.23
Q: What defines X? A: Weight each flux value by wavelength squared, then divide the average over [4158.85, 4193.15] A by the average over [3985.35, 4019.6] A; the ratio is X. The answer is 1.06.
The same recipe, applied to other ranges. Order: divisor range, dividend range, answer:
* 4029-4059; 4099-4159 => 1.08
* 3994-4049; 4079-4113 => 1.15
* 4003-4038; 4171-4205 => 1.07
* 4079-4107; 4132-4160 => 0.93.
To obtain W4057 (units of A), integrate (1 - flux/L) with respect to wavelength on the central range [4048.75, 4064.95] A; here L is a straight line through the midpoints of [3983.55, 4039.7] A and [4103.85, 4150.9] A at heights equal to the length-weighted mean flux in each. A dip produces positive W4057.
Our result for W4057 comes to 0.49 A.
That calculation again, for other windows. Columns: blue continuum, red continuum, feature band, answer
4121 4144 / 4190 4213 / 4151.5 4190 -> -1.8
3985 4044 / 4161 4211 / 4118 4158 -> -0.9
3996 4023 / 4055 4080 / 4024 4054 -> 0.4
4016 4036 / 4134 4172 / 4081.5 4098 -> -2.5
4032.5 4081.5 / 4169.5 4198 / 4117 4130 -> 0.5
